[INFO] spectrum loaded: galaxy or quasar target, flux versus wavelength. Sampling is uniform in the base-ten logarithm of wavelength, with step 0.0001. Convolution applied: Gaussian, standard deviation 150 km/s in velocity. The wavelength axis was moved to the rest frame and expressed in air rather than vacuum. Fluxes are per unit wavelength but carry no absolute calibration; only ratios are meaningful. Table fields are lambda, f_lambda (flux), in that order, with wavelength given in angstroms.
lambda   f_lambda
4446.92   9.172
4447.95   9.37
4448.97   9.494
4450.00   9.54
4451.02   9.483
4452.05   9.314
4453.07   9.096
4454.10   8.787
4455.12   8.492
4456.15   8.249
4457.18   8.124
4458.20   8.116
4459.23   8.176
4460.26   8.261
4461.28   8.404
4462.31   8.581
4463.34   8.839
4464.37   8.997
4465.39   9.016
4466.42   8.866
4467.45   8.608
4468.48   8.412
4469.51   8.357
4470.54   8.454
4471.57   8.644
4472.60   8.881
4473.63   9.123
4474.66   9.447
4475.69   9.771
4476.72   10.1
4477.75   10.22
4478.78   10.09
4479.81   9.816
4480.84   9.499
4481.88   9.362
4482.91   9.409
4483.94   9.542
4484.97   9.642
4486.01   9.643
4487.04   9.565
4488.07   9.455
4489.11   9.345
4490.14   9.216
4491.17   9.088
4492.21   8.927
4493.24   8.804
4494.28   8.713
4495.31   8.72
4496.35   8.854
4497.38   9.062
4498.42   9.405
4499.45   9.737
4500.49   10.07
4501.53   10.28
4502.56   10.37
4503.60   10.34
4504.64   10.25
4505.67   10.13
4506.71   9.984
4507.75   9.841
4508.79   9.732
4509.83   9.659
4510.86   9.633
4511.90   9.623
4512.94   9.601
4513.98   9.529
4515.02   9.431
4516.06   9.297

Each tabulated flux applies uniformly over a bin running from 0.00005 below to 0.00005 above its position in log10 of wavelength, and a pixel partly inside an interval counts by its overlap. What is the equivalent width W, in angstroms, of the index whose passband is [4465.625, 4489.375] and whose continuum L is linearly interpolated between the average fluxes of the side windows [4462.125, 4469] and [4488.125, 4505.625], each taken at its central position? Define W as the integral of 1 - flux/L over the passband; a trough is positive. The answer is -0.7 angstroms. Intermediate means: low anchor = 8.77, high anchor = 9.47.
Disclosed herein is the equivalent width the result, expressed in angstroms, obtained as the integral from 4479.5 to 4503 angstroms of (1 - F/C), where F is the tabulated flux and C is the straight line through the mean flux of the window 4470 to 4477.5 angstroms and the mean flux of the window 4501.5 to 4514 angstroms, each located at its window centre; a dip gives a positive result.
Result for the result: 0.45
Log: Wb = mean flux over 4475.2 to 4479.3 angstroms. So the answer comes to 10.1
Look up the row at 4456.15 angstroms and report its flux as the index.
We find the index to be 8.249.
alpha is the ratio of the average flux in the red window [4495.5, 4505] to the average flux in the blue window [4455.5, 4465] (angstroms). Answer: 1.2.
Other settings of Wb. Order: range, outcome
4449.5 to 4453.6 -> 9.36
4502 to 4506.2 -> 10.3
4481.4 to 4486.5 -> 9.52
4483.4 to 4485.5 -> 9.58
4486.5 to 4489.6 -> 9.46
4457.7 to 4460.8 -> 8.19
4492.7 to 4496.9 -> 8.79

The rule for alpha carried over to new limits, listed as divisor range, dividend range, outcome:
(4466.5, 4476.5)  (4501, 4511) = 1.13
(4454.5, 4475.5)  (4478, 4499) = 1.08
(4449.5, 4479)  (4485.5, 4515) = 1.07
